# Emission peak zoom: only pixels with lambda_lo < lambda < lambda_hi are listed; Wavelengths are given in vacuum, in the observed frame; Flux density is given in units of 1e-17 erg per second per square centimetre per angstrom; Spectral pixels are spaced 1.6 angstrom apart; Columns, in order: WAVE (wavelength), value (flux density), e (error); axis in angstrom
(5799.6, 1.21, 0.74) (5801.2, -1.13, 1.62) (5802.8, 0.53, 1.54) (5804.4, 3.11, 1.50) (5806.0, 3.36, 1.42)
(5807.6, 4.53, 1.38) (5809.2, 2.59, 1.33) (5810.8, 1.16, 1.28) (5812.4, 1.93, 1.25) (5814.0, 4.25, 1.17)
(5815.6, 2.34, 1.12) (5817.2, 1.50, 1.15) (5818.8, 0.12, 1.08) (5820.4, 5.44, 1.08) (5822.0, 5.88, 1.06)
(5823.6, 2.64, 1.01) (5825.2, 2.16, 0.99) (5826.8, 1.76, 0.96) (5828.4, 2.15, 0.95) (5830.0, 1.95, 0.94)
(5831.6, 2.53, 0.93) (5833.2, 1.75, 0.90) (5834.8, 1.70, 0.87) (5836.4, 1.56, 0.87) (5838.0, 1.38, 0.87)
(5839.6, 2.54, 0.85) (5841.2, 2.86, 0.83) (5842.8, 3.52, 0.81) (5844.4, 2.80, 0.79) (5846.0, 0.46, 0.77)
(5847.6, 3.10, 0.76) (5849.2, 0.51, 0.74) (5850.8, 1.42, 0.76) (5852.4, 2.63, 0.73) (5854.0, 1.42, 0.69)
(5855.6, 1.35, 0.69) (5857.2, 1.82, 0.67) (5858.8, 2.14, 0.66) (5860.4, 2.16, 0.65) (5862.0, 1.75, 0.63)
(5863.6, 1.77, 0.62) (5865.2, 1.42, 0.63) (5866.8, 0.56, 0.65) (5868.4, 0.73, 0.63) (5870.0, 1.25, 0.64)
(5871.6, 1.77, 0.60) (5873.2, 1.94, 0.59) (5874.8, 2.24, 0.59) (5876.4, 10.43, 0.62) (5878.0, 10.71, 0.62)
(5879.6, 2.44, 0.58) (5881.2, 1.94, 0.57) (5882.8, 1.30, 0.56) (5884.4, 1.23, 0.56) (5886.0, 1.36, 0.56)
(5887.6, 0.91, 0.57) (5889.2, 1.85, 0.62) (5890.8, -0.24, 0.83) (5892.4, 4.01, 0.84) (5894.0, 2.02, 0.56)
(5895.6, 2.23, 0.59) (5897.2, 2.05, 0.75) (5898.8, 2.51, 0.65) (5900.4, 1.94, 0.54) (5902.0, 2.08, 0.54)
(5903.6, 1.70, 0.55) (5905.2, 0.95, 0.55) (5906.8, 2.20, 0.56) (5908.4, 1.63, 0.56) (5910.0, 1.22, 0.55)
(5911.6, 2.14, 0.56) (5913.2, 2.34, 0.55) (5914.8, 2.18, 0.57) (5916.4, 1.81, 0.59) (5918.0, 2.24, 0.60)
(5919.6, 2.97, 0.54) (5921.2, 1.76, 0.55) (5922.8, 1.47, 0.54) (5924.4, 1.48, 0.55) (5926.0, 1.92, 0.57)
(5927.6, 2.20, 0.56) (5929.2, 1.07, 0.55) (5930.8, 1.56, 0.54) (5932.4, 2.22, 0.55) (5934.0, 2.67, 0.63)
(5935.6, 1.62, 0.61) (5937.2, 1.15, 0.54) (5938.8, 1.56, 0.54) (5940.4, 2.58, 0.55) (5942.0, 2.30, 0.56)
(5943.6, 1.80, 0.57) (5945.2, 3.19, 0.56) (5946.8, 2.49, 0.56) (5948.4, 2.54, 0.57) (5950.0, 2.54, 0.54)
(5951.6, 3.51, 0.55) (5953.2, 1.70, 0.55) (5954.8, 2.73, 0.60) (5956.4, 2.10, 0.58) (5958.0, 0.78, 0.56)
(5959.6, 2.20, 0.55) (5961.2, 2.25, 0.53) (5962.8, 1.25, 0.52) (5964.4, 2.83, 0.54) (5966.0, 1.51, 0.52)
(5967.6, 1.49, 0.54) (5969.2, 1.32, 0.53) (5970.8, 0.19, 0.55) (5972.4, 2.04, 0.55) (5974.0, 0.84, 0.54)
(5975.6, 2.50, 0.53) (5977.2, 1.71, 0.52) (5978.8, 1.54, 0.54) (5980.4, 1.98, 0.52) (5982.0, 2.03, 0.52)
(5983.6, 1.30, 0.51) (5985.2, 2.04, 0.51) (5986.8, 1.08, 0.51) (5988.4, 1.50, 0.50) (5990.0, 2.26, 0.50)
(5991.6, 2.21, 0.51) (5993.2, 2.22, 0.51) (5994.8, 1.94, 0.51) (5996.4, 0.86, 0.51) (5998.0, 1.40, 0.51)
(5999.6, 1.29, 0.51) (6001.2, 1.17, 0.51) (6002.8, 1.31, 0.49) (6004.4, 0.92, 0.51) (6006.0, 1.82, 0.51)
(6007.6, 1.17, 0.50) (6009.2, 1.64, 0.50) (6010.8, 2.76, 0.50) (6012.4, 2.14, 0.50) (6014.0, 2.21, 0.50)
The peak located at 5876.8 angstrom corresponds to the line [O III]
